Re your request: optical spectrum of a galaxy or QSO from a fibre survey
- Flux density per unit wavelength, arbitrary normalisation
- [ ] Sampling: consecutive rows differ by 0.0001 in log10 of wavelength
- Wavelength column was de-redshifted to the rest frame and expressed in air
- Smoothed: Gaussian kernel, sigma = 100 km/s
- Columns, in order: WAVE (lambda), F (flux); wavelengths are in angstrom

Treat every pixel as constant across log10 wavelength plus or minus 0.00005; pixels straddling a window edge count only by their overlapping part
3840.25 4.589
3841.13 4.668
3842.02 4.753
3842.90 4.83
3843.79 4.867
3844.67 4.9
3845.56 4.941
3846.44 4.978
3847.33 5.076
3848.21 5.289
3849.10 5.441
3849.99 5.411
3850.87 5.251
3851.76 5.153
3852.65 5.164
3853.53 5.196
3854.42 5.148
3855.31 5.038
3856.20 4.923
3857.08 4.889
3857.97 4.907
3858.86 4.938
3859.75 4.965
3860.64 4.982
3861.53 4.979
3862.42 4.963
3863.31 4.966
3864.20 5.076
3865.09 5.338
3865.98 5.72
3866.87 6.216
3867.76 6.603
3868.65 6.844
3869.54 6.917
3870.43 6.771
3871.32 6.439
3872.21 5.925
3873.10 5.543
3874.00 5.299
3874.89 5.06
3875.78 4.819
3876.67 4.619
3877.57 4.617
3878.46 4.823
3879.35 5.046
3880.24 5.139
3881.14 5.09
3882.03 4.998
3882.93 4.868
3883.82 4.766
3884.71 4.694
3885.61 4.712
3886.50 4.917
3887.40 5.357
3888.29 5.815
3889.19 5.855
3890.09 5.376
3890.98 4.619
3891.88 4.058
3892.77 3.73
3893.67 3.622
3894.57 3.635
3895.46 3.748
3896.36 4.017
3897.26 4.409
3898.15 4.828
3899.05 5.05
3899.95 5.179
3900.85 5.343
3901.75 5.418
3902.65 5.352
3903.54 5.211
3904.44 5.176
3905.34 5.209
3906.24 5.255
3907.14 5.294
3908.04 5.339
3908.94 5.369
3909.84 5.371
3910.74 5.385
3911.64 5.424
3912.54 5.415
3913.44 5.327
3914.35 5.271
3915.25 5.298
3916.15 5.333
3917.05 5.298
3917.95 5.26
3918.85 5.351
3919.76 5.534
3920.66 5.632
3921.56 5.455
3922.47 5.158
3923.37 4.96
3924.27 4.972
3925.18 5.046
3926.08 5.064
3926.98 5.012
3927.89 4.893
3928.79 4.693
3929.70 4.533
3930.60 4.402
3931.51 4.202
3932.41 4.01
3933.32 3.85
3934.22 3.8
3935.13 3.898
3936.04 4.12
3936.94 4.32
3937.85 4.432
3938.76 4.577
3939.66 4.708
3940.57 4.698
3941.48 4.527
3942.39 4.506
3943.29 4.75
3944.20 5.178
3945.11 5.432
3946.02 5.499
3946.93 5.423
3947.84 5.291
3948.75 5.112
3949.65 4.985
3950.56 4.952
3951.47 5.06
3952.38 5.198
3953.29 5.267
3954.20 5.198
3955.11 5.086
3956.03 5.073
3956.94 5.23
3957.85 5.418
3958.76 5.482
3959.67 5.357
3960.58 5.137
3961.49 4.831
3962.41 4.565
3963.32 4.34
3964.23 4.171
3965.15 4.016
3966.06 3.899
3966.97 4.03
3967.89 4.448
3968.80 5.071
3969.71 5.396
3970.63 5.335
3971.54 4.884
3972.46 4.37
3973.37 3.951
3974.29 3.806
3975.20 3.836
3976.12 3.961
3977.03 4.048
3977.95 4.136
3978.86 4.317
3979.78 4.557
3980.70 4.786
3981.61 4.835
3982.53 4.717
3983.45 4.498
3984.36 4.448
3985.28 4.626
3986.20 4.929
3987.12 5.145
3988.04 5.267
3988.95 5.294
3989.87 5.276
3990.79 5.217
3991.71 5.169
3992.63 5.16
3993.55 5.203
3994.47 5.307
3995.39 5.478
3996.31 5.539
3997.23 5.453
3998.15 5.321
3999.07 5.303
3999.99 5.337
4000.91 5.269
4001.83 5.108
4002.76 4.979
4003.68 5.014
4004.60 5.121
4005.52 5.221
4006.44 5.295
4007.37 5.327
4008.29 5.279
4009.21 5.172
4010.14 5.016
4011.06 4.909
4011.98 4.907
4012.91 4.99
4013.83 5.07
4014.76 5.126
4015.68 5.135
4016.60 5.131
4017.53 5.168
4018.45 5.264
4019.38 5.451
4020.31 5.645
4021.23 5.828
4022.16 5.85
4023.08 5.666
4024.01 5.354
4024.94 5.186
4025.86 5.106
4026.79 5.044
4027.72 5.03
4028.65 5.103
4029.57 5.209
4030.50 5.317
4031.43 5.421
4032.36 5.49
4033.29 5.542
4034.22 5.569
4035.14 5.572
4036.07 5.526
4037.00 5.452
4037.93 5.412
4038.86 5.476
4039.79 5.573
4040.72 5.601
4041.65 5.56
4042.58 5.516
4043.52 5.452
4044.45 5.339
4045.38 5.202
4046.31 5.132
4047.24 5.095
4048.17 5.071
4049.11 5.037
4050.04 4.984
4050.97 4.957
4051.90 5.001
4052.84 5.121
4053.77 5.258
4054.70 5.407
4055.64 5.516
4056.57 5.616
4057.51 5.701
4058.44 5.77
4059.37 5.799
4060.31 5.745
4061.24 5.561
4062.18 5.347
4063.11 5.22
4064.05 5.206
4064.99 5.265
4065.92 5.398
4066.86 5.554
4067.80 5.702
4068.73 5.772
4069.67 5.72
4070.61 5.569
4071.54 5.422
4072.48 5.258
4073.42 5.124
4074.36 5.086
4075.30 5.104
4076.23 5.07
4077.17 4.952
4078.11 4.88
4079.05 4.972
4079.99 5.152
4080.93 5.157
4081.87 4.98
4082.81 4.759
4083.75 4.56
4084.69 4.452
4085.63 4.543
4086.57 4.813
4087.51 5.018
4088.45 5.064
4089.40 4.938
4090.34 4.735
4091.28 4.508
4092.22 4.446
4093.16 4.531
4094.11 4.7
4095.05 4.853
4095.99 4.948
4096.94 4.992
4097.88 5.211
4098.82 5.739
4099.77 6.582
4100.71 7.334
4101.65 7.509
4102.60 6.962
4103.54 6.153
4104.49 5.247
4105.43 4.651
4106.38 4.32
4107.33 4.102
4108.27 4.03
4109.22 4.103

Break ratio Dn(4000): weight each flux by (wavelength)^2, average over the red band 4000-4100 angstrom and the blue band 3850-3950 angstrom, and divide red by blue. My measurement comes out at 1.12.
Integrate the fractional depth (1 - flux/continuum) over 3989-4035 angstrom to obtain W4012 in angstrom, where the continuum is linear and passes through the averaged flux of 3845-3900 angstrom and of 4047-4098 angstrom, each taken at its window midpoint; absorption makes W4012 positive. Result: -1.3 angstrom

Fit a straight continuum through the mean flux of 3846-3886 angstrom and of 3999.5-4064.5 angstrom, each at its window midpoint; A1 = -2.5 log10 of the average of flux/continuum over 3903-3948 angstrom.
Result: 0.070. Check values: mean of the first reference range 5.28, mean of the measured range 4.96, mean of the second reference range 5.31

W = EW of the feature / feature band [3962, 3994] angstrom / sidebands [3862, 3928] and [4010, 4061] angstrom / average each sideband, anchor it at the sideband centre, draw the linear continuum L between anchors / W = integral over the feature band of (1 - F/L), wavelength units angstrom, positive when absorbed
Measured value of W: 3.97 angstrom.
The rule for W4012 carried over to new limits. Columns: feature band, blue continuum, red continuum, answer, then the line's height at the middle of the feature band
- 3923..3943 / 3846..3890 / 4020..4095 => 2.9 angstrom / 5.28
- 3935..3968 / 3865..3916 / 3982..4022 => 2.2 angstrom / 5.18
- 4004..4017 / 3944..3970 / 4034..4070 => 0.2 angstrom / 5.22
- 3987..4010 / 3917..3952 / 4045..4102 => -1.0 angstrom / 5.02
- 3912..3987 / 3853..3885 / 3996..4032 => 6.9 angstrom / 5.28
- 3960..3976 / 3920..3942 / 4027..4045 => 1.4 angstrom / 4.91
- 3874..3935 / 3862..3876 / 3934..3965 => 5.2 angstrom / 5.39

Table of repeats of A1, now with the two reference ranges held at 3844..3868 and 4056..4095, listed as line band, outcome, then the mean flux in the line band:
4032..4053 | -0.04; 5.34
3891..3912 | 0.07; 4.84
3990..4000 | -0.03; 5.31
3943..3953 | 0.00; 5.18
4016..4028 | -0.04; 5.36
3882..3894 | 0.08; 4.82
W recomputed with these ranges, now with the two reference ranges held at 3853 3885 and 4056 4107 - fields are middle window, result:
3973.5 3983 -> 1.8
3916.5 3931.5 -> 0.7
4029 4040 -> -0.3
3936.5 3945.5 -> 1.0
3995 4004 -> 0.0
